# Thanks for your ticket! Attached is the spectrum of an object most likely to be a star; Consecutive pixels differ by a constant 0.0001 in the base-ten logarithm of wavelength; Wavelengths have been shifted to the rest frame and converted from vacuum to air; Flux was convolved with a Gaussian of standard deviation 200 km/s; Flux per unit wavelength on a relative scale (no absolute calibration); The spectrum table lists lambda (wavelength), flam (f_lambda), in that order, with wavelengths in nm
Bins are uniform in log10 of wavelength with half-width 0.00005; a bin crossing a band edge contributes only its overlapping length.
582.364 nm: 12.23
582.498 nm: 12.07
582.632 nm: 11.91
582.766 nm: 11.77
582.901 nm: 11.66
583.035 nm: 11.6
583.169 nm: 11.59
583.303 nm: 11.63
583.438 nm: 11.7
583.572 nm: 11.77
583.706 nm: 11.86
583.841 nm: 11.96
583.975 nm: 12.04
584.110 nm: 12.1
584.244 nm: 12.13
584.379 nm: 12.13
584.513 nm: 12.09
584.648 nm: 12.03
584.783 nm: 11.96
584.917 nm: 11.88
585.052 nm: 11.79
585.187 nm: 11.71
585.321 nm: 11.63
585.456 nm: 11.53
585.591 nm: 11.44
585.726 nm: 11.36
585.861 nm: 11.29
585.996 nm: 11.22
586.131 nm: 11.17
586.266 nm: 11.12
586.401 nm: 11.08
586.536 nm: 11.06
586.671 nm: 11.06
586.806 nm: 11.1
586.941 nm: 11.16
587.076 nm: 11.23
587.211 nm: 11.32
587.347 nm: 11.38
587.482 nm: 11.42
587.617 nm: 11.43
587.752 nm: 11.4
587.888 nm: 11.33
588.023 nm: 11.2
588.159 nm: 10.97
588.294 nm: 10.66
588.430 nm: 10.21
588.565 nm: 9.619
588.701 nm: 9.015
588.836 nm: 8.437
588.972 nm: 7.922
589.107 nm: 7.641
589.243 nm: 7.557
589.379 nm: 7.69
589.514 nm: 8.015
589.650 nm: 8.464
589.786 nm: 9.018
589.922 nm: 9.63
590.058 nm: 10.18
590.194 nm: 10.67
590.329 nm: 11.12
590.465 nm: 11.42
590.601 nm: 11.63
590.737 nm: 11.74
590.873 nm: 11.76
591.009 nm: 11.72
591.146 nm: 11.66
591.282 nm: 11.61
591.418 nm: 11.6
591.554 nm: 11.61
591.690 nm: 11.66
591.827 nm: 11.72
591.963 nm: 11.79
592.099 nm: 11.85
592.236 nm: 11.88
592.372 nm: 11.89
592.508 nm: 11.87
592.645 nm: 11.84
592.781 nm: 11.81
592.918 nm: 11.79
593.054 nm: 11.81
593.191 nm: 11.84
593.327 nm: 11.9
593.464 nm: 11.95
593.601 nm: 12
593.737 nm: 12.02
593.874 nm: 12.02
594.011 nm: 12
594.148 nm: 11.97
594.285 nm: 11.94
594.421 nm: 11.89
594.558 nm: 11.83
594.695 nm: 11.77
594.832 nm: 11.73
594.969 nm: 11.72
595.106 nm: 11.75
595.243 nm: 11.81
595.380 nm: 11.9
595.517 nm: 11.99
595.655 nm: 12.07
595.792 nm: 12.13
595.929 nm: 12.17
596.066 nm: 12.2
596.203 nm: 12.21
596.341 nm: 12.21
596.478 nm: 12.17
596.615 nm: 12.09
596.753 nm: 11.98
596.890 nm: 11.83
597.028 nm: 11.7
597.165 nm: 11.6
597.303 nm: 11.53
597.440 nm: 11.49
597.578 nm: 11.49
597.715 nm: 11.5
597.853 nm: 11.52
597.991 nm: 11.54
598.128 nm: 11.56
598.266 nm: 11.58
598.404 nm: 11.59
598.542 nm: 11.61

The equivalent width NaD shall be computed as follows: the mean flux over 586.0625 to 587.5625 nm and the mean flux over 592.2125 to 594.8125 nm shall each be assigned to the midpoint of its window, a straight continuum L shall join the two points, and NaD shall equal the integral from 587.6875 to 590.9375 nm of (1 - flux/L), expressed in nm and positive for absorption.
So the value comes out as 0.45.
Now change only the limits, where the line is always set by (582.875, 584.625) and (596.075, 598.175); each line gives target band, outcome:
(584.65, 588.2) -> 0.15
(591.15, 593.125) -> 0.01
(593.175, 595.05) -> -0.02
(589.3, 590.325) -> 0.23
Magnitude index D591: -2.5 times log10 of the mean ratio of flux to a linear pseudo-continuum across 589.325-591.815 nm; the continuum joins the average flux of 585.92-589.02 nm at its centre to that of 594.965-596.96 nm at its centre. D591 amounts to 0.05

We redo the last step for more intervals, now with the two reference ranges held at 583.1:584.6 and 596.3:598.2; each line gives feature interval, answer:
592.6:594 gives -0.01 mag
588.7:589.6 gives 0.43 mag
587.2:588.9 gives 0.12 mag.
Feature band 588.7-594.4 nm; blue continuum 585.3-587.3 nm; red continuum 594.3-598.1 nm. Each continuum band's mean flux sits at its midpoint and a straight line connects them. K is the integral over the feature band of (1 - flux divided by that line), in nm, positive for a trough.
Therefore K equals 0.32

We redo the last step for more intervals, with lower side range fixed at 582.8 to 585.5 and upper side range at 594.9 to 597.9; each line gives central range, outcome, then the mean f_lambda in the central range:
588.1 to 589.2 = 0.24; 9.26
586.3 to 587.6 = 0.07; 11.2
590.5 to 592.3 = 0.02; 11.7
